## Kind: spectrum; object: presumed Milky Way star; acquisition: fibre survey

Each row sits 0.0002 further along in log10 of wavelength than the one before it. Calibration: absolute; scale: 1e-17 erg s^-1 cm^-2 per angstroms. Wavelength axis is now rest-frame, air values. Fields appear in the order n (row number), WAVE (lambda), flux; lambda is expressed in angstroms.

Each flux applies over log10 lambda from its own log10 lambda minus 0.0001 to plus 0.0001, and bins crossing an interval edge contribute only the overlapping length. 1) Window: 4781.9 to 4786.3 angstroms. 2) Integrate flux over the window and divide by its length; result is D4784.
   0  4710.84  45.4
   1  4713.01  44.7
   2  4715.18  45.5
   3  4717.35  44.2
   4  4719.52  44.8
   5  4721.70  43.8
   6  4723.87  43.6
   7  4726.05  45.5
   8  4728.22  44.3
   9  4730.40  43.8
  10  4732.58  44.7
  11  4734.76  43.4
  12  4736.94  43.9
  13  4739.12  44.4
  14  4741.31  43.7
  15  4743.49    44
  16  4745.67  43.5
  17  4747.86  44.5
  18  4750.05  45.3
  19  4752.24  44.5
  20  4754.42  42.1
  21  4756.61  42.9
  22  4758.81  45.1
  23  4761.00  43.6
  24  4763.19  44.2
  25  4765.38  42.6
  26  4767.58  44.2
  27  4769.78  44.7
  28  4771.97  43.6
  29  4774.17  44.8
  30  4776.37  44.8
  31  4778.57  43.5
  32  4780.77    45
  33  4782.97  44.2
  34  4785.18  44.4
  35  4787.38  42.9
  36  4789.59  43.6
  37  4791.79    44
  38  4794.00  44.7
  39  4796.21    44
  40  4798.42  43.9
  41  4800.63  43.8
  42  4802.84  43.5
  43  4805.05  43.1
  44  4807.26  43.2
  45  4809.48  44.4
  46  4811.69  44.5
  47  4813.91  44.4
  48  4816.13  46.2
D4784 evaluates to 44.3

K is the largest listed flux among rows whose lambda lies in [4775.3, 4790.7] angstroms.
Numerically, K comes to 45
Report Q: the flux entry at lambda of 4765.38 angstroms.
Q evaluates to 42.6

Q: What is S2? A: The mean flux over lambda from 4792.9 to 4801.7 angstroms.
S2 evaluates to 44.1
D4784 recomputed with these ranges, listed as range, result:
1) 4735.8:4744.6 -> 44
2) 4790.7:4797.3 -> 44.2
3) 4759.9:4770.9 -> 43.9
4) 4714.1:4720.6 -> 44.9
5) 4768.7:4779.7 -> 44.3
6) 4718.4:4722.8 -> 44.3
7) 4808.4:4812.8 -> 44.5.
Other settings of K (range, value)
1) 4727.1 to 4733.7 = 44.7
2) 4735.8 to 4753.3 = 45.3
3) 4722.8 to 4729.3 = 45.5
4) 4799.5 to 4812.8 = 44.5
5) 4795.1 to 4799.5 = 44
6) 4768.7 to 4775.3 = 44.8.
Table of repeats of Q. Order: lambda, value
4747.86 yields 44.5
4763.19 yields 44.2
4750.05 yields 45.3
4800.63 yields 43.8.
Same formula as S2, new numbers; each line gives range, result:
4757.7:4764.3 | 44.3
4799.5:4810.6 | 43.6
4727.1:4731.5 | 44.1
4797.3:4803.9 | 43.7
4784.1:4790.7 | 43.7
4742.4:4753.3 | 44.4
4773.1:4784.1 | 44.4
